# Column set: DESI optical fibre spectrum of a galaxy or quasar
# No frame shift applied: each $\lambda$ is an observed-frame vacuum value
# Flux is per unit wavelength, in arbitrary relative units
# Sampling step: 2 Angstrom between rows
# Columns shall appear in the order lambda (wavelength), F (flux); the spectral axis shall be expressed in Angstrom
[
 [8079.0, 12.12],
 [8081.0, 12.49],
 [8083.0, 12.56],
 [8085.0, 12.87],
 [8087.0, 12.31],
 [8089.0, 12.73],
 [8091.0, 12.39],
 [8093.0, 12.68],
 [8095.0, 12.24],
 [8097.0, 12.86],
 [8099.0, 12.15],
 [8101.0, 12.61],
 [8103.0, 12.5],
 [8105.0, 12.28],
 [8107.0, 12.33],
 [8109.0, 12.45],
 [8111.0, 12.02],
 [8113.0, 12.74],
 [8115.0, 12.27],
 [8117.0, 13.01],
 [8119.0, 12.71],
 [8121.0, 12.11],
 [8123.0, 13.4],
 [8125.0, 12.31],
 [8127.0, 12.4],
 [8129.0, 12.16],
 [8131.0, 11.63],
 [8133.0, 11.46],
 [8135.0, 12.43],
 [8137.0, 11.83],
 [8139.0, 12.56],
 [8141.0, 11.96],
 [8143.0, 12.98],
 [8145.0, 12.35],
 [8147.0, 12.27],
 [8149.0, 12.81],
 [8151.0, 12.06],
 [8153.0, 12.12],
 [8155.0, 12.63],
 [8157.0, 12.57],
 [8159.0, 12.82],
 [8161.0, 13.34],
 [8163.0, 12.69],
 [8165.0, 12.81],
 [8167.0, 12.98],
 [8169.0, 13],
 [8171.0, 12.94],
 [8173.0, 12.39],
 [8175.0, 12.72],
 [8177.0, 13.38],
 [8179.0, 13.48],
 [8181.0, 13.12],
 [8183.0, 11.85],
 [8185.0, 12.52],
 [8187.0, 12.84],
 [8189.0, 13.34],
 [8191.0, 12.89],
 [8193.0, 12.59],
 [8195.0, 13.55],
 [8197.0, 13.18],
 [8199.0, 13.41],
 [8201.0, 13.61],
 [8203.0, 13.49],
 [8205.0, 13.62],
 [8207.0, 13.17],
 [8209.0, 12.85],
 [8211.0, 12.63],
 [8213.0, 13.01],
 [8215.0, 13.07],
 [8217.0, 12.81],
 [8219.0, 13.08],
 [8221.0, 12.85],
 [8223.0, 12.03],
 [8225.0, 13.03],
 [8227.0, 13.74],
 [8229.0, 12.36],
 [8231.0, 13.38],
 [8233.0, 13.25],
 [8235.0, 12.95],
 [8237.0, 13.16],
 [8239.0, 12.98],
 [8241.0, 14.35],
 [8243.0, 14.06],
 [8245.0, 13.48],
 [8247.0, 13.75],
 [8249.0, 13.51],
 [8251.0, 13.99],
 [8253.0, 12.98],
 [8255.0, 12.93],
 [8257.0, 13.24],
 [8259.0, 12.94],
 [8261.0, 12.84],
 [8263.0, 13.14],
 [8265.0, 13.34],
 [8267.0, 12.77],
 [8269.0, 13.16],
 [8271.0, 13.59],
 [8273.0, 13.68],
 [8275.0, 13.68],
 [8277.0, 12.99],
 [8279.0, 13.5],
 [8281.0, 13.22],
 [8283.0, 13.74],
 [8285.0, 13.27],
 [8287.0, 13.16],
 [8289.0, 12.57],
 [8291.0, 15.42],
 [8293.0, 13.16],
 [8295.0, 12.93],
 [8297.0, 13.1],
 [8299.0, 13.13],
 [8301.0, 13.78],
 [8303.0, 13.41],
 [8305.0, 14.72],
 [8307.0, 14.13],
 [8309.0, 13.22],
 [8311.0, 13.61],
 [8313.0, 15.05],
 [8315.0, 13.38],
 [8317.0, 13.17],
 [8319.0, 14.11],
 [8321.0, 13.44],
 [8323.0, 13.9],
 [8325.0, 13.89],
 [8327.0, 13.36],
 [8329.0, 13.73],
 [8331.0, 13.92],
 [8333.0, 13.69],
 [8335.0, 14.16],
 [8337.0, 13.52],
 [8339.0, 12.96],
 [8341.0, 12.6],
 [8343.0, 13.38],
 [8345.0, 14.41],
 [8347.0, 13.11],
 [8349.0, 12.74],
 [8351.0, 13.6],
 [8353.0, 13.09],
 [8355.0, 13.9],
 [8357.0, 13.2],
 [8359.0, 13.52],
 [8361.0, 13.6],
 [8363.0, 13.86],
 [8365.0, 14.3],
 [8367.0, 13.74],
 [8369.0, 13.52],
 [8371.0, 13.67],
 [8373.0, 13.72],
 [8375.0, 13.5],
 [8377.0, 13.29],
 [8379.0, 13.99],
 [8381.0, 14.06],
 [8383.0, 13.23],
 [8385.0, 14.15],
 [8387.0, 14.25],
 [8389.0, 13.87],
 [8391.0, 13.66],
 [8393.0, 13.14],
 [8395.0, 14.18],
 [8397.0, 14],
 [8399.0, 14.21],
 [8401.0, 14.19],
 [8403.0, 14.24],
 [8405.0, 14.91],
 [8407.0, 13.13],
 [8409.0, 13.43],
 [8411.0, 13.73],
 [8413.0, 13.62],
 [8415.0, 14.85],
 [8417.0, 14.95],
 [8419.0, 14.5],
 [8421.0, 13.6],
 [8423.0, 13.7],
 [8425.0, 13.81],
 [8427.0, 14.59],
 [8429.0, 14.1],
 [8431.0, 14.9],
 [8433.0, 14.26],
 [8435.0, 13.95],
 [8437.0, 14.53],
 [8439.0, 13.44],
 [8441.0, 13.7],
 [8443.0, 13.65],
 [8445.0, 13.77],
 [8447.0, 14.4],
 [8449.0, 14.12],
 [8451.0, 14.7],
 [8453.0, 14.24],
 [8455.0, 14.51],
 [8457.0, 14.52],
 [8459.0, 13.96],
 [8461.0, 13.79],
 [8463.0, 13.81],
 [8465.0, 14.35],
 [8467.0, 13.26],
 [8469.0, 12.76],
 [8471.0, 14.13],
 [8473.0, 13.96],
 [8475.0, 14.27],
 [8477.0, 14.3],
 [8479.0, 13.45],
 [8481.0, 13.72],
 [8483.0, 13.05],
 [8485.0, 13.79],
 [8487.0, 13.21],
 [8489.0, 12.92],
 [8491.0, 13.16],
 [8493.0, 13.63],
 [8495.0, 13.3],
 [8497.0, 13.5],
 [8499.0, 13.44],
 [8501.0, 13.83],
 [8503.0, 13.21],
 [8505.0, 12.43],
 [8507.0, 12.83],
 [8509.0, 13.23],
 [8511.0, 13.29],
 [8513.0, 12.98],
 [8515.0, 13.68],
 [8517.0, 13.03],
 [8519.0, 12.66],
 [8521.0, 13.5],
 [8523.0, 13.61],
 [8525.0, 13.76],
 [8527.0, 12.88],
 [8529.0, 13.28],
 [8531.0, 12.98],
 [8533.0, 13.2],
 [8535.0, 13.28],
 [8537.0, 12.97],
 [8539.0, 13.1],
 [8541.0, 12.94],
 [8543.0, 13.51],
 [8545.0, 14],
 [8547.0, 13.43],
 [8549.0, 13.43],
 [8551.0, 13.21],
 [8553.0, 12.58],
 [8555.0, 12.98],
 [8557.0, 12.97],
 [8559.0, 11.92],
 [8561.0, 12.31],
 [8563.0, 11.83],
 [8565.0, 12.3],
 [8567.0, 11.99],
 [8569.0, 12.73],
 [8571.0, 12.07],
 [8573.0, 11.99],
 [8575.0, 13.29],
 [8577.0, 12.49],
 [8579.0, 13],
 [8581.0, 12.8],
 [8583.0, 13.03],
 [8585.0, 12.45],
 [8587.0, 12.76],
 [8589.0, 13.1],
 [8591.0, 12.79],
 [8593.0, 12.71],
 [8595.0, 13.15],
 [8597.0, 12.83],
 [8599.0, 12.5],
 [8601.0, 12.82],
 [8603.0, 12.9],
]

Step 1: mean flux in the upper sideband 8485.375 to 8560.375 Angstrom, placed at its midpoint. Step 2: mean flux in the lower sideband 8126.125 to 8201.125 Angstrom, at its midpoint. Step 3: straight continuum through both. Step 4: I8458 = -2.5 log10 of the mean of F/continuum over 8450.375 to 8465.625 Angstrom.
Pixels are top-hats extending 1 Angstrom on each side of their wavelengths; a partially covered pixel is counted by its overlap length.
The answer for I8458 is -0.09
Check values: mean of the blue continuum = 12.7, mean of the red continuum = 13.2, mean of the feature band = 14.2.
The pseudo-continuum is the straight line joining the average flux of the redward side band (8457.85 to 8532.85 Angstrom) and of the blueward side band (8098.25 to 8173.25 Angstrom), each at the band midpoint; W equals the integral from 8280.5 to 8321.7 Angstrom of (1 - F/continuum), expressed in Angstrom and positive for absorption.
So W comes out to -2.2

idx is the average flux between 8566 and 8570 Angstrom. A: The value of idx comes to 12.4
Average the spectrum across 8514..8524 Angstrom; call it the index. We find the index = 13.3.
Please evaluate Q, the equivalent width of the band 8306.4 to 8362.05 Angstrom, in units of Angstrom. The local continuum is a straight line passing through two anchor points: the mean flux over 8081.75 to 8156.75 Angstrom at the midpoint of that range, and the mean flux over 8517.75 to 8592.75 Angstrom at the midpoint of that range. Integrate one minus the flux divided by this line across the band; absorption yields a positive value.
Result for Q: -4.10 Angstrom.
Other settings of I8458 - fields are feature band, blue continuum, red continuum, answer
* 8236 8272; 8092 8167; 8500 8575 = -0.06 mag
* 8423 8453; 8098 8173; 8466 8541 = -0.08 mag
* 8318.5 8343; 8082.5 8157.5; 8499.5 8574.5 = -0.07 mag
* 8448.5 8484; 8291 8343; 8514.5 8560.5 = -0.05 mag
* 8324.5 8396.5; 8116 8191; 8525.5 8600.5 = -0.07 mag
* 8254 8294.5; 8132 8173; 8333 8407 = -0.01 mag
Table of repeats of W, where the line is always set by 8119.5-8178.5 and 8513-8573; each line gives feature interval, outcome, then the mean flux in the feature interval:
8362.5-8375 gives -1.0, 13.8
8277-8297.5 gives -1.2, 13.4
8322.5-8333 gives -0.8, 13.7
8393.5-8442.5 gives -4.9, 14.1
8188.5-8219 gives -1.3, 13.1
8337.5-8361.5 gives -1.1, 13.3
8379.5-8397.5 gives -1.5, 13.8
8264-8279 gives -0.8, 13.3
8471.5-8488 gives -1.1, 13.7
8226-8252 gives -1.7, 13.5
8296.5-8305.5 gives -0.6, 13.6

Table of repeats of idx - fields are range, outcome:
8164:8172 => 12.9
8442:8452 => 14.1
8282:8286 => 13.5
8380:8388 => 13.9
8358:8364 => 13.7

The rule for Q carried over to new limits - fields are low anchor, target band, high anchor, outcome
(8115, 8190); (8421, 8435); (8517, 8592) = -1.5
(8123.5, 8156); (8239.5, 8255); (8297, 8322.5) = -0.5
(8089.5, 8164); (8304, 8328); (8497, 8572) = -2.1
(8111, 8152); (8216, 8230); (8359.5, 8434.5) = 0.1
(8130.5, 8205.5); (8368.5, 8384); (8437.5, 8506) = -0.2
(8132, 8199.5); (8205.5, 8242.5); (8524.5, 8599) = -1.0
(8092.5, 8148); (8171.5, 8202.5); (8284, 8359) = -0.5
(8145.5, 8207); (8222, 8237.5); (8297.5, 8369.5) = 0.2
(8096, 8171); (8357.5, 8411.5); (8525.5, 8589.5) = -4.8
